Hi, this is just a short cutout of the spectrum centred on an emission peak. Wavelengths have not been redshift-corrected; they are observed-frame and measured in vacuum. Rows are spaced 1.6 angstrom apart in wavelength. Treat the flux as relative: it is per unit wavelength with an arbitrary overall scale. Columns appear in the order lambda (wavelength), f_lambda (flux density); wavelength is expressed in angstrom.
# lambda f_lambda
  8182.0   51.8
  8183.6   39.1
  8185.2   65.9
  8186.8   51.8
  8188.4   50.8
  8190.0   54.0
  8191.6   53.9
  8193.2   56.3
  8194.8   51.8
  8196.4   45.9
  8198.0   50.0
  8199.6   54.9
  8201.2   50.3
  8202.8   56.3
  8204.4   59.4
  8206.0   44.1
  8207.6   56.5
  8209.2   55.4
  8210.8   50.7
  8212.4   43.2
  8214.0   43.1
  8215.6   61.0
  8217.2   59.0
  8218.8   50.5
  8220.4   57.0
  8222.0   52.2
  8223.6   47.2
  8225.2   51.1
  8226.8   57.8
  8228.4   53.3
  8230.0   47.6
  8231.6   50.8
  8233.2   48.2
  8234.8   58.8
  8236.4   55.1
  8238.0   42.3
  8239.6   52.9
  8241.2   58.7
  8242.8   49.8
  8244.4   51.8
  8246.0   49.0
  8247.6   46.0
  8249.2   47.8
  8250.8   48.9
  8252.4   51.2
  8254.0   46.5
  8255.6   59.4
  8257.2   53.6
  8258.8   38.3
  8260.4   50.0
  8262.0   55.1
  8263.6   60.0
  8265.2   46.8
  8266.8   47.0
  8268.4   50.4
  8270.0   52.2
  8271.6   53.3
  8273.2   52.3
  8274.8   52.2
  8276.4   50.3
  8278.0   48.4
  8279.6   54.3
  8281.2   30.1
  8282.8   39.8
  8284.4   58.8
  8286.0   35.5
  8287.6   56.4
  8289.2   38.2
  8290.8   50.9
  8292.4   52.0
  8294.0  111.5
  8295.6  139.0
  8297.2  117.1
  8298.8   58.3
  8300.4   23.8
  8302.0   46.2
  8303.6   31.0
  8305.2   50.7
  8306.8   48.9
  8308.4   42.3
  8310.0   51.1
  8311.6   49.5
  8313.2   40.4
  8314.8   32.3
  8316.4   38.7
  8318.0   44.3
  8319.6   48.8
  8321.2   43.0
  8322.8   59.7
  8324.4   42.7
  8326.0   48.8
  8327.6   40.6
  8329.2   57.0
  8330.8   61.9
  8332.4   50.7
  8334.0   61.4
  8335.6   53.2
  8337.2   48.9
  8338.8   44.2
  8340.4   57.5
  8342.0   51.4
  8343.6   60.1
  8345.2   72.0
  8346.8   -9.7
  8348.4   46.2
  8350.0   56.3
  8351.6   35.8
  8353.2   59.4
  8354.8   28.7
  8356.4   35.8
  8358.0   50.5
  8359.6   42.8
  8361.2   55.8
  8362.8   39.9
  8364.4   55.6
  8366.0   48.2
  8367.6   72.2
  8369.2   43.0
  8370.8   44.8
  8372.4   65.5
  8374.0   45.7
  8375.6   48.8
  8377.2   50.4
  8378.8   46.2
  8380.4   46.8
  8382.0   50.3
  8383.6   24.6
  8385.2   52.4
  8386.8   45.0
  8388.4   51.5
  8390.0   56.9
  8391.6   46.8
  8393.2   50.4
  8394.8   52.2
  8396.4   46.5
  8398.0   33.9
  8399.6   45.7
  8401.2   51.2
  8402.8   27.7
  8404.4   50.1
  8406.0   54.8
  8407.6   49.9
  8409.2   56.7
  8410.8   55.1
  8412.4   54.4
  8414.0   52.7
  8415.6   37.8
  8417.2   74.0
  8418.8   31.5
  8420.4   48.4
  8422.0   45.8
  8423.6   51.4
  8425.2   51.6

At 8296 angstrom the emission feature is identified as H-gamma 4340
